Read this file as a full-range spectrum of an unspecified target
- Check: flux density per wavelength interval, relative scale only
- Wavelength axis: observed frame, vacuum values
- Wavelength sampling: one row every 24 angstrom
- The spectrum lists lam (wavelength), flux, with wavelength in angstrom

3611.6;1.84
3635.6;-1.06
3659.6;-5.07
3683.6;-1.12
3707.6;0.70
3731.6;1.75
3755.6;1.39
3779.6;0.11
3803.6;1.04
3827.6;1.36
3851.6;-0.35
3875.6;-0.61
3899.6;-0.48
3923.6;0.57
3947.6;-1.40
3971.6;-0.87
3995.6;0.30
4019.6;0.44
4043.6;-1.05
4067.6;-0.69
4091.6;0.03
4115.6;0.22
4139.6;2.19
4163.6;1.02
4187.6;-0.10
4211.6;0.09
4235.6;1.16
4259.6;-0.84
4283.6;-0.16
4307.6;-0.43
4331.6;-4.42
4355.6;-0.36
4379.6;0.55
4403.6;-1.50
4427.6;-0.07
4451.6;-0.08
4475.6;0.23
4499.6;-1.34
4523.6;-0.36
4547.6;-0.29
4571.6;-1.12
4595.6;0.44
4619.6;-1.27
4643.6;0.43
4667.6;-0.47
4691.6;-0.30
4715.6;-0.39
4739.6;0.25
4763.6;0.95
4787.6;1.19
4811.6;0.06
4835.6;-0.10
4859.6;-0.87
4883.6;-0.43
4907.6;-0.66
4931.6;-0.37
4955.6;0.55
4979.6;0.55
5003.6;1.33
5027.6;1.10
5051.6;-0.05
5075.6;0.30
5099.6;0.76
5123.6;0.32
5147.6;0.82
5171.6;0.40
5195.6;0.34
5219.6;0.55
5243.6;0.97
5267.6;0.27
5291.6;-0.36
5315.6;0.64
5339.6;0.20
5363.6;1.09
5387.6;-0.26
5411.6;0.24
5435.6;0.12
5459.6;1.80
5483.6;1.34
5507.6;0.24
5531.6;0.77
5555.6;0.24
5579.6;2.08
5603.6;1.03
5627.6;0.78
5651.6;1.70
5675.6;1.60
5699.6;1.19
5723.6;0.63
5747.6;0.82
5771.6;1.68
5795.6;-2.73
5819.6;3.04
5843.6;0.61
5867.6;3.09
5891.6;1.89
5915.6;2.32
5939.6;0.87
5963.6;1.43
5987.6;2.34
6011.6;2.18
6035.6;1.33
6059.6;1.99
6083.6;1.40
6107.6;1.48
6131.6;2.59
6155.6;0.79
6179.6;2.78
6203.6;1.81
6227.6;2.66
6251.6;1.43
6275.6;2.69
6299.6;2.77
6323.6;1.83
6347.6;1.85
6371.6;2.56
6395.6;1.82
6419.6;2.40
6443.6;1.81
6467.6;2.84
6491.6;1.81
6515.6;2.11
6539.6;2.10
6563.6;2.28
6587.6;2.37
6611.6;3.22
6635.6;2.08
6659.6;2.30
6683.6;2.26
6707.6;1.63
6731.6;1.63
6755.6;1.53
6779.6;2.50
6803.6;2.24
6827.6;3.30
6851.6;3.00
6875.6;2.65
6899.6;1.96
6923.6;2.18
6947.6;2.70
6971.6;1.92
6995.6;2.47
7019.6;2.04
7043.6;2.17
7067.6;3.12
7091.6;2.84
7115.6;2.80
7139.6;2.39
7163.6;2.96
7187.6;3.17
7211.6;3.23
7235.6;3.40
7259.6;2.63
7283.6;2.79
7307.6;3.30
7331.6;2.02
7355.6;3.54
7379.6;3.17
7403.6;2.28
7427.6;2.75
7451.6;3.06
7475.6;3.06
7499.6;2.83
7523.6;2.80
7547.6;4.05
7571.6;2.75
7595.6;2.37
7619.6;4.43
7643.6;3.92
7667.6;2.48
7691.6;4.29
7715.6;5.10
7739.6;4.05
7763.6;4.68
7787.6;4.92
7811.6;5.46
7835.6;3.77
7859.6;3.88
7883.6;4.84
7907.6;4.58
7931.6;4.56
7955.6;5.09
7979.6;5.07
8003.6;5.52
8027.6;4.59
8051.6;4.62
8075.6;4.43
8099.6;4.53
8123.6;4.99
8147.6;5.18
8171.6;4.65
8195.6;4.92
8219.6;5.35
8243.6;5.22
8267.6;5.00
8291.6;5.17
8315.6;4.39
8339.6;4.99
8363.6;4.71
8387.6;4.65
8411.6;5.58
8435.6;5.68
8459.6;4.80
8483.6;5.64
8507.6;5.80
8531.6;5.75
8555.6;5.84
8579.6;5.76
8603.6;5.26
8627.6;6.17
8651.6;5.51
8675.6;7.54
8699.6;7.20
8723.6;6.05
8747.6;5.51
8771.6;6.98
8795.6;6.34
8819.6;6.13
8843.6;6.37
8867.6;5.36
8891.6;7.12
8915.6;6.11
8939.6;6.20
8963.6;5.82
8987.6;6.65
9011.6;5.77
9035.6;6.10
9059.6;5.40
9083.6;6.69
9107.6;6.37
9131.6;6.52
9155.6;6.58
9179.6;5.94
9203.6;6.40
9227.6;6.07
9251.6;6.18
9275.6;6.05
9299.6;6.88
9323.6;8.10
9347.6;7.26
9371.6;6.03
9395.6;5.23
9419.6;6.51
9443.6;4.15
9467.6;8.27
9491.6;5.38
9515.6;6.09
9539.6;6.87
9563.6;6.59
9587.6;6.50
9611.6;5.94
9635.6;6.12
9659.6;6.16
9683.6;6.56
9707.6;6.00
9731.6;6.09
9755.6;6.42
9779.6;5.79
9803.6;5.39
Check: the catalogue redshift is 0.929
